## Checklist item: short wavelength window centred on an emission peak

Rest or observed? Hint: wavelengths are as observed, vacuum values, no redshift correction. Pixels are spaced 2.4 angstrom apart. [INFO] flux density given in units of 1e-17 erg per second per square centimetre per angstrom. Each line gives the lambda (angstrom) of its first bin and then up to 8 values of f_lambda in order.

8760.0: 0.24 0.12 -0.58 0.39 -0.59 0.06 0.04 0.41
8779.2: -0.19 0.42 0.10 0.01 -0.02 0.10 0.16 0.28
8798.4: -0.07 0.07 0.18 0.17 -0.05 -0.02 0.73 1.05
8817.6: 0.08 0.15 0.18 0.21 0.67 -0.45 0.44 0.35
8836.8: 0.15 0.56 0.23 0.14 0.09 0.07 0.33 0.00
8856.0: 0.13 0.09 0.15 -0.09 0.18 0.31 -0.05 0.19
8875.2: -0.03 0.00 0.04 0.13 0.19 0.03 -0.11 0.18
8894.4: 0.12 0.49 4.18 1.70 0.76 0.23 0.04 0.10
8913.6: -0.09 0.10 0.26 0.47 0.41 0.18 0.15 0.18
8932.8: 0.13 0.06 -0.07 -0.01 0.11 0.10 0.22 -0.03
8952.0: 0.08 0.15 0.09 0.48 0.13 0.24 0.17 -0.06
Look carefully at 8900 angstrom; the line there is [O III]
